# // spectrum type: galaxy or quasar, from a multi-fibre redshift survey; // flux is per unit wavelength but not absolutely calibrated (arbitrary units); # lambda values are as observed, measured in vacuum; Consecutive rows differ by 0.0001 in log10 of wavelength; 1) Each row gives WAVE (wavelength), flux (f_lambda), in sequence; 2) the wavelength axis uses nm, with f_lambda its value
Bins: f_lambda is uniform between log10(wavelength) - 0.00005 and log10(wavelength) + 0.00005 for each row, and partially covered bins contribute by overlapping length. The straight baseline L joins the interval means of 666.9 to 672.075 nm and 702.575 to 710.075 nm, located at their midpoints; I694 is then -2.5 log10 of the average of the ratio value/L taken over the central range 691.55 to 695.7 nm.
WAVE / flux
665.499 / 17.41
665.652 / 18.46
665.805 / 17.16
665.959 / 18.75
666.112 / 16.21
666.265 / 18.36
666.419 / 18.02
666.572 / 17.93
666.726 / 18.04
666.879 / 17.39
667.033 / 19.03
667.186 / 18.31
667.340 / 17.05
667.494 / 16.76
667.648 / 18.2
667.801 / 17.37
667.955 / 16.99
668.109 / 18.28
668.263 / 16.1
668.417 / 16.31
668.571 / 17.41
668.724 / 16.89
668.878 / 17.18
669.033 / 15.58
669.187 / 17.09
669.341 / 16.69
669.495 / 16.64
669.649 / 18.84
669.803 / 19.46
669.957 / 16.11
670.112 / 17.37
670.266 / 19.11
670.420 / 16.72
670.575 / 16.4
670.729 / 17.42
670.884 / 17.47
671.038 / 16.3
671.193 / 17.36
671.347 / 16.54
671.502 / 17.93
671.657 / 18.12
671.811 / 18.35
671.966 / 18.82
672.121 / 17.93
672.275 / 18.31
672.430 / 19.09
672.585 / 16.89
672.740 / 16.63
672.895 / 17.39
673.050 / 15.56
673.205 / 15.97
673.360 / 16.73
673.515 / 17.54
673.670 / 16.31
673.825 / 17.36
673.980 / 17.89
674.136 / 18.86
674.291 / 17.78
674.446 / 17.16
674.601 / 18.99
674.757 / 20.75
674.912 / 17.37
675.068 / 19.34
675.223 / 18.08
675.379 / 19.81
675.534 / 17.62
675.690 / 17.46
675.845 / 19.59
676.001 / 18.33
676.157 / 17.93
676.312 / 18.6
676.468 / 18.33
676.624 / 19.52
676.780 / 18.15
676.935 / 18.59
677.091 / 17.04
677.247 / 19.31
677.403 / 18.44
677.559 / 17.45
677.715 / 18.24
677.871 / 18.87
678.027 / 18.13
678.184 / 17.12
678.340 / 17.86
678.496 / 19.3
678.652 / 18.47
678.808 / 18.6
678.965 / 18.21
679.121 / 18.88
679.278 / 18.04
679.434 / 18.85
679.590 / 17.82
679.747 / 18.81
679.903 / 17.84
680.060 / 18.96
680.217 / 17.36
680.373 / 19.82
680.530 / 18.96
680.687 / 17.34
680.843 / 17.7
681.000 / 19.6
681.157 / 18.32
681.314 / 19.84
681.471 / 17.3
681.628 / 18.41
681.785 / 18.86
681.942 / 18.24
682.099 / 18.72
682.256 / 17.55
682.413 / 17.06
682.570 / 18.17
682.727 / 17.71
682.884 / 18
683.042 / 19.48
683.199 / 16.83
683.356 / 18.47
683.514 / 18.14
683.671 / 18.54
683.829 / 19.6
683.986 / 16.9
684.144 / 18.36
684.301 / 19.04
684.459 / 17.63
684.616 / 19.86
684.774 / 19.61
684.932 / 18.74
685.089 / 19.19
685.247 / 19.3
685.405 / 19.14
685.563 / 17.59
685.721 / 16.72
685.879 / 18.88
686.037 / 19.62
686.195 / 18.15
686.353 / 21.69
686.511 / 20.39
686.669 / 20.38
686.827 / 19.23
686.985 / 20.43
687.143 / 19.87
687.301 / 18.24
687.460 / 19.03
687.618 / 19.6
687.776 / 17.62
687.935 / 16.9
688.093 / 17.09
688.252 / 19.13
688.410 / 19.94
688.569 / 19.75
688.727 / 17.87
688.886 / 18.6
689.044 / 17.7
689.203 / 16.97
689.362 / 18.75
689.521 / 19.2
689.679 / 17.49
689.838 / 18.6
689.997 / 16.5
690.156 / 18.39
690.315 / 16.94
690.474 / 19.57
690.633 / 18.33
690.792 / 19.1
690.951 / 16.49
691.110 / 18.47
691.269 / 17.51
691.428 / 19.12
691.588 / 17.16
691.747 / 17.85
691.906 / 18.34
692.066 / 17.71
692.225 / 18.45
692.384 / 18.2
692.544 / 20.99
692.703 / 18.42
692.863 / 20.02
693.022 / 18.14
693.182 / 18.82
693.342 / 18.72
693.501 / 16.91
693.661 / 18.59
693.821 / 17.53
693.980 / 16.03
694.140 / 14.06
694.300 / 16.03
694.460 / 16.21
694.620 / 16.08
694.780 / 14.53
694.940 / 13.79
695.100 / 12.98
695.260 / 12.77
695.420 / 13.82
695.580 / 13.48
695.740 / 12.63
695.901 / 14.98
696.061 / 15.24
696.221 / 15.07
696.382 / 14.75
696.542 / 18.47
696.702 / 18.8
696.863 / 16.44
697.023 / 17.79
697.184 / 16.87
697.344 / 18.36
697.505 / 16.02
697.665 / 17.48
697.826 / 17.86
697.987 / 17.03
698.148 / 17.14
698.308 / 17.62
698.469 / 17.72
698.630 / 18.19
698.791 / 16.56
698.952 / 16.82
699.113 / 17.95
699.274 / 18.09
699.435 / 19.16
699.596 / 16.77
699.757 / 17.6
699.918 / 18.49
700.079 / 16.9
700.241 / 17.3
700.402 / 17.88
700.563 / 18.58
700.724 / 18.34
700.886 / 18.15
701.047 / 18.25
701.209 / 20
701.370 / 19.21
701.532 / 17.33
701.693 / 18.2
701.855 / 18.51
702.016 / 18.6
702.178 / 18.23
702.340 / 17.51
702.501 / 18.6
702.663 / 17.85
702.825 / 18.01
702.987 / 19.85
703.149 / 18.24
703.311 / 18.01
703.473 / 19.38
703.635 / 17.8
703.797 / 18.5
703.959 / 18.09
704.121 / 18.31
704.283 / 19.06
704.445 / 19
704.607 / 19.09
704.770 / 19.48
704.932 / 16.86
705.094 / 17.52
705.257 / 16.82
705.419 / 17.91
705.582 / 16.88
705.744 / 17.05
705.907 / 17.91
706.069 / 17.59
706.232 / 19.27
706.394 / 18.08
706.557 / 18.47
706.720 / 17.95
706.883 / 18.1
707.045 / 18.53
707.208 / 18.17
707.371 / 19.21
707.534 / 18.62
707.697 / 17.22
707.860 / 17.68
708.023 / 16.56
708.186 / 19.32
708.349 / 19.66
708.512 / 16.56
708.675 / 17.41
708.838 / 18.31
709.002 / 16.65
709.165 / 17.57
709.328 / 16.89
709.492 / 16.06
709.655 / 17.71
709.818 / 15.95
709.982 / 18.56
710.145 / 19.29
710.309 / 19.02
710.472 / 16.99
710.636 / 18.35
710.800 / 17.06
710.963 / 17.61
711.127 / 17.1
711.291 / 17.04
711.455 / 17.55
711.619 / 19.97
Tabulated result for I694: 0.07 mag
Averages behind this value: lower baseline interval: 17.4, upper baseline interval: 18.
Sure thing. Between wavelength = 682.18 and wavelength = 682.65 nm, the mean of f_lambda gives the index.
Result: 17.6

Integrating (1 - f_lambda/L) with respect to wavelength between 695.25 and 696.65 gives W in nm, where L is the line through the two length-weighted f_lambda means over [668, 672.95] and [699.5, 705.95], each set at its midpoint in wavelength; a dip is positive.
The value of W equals 0.25 nm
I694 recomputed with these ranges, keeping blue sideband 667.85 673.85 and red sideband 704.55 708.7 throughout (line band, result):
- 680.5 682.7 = -0.05 mag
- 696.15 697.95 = 0.04 mag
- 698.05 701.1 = 0.01 mag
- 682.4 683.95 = -0.04 mag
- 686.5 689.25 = -0.07 mag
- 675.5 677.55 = -0.06 mag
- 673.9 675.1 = -0.07 mag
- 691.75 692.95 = -0.07 mag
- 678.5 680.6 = -0.07 mag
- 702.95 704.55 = -0.04 mag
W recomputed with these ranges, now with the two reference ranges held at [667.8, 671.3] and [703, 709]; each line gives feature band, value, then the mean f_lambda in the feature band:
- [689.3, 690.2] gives -0.022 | 18.1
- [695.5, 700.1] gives 0.258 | 16.9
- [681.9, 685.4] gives -0.178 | 18.4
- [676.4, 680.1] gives -0.205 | 18.4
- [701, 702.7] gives -0.037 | 18.4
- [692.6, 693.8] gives -0.049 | 18.5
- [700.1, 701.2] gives -0.010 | 18.1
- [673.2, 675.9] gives -0.121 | 18.1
